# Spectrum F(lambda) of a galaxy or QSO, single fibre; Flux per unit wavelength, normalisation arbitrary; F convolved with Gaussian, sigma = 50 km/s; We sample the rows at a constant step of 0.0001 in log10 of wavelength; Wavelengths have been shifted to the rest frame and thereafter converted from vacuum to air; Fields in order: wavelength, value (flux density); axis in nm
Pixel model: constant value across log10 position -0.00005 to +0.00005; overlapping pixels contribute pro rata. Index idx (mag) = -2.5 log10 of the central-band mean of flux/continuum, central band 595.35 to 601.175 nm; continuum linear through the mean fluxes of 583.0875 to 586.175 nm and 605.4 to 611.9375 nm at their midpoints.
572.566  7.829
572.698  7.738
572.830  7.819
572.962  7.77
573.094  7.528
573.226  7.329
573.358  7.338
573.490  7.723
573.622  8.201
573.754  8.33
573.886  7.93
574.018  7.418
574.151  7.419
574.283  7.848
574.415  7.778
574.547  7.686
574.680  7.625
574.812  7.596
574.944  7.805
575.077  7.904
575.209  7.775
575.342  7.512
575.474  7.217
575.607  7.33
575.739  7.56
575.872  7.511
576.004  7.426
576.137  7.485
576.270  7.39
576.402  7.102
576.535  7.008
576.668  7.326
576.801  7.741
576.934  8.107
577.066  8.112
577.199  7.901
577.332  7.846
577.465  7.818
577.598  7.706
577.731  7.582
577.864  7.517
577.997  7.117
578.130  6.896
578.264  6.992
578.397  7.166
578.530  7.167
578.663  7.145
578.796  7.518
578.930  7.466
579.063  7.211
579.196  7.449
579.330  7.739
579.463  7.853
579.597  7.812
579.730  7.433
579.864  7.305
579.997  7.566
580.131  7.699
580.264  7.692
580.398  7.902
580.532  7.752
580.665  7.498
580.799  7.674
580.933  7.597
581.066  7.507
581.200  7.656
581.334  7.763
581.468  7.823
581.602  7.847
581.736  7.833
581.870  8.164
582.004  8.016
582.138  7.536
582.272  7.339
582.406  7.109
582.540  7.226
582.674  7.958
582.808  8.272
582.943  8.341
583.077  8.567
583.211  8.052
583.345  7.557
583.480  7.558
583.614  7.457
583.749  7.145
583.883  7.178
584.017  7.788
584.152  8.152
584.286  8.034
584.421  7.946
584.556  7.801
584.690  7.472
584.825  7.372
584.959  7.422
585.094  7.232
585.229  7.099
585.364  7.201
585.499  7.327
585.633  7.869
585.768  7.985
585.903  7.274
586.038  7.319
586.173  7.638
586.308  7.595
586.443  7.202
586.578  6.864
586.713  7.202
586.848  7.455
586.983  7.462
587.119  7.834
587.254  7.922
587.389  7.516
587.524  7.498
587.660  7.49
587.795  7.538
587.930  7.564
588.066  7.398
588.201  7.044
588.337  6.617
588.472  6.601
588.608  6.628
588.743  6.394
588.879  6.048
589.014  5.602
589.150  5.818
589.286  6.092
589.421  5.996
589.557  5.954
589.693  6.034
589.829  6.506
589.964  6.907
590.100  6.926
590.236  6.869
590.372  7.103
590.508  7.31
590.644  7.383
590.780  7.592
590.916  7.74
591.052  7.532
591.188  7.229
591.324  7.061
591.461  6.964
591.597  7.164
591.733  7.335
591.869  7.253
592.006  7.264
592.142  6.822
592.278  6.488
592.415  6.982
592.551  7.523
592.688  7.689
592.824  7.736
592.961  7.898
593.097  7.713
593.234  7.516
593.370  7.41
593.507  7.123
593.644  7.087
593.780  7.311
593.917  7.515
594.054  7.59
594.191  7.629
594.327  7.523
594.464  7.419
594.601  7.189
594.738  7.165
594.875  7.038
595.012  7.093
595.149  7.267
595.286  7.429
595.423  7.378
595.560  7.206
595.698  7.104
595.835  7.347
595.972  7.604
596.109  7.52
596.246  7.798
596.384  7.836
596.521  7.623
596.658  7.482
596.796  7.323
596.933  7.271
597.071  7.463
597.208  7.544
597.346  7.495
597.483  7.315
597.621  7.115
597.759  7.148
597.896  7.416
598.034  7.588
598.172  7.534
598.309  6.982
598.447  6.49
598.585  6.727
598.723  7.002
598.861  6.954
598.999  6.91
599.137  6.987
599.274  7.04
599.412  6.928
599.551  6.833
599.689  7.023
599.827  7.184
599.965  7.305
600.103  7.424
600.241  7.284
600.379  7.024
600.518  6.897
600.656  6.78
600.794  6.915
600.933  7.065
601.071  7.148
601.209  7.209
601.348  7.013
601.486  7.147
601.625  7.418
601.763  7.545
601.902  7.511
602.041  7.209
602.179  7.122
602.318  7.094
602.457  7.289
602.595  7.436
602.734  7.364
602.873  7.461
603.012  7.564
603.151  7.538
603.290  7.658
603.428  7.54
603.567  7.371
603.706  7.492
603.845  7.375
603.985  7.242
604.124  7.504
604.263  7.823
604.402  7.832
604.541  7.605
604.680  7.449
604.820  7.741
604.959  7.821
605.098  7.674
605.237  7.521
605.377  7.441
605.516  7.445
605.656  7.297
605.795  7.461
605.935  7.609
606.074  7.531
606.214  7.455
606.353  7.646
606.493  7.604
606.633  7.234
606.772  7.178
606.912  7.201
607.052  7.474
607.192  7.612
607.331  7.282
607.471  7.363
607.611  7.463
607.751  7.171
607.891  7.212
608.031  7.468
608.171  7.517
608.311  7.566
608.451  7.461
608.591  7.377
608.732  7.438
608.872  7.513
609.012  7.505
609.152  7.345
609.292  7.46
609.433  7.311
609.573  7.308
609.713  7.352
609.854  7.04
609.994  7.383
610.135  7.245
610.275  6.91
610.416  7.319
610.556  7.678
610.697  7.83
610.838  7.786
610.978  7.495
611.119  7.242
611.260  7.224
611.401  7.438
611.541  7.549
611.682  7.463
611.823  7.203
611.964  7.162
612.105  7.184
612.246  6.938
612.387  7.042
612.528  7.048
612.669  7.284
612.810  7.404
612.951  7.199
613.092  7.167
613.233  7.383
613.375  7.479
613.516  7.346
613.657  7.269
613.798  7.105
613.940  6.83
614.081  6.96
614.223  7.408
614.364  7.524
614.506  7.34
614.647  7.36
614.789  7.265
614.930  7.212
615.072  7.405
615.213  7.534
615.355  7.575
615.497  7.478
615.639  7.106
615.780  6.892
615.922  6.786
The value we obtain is 0.04 mag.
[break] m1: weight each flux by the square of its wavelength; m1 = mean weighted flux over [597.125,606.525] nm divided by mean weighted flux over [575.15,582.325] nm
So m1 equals 1.0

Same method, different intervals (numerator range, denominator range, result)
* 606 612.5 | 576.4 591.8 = 1.09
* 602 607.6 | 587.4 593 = 1.13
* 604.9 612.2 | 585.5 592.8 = 1.12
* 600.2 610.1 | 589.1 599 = 1.06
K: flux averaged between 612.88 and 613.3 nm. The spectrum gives 7.26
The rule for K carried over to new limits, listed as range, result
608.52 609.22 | 7.43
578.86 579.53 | 7.54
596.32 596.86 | 7.57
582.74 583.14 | 8.38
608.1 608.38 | 7.54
